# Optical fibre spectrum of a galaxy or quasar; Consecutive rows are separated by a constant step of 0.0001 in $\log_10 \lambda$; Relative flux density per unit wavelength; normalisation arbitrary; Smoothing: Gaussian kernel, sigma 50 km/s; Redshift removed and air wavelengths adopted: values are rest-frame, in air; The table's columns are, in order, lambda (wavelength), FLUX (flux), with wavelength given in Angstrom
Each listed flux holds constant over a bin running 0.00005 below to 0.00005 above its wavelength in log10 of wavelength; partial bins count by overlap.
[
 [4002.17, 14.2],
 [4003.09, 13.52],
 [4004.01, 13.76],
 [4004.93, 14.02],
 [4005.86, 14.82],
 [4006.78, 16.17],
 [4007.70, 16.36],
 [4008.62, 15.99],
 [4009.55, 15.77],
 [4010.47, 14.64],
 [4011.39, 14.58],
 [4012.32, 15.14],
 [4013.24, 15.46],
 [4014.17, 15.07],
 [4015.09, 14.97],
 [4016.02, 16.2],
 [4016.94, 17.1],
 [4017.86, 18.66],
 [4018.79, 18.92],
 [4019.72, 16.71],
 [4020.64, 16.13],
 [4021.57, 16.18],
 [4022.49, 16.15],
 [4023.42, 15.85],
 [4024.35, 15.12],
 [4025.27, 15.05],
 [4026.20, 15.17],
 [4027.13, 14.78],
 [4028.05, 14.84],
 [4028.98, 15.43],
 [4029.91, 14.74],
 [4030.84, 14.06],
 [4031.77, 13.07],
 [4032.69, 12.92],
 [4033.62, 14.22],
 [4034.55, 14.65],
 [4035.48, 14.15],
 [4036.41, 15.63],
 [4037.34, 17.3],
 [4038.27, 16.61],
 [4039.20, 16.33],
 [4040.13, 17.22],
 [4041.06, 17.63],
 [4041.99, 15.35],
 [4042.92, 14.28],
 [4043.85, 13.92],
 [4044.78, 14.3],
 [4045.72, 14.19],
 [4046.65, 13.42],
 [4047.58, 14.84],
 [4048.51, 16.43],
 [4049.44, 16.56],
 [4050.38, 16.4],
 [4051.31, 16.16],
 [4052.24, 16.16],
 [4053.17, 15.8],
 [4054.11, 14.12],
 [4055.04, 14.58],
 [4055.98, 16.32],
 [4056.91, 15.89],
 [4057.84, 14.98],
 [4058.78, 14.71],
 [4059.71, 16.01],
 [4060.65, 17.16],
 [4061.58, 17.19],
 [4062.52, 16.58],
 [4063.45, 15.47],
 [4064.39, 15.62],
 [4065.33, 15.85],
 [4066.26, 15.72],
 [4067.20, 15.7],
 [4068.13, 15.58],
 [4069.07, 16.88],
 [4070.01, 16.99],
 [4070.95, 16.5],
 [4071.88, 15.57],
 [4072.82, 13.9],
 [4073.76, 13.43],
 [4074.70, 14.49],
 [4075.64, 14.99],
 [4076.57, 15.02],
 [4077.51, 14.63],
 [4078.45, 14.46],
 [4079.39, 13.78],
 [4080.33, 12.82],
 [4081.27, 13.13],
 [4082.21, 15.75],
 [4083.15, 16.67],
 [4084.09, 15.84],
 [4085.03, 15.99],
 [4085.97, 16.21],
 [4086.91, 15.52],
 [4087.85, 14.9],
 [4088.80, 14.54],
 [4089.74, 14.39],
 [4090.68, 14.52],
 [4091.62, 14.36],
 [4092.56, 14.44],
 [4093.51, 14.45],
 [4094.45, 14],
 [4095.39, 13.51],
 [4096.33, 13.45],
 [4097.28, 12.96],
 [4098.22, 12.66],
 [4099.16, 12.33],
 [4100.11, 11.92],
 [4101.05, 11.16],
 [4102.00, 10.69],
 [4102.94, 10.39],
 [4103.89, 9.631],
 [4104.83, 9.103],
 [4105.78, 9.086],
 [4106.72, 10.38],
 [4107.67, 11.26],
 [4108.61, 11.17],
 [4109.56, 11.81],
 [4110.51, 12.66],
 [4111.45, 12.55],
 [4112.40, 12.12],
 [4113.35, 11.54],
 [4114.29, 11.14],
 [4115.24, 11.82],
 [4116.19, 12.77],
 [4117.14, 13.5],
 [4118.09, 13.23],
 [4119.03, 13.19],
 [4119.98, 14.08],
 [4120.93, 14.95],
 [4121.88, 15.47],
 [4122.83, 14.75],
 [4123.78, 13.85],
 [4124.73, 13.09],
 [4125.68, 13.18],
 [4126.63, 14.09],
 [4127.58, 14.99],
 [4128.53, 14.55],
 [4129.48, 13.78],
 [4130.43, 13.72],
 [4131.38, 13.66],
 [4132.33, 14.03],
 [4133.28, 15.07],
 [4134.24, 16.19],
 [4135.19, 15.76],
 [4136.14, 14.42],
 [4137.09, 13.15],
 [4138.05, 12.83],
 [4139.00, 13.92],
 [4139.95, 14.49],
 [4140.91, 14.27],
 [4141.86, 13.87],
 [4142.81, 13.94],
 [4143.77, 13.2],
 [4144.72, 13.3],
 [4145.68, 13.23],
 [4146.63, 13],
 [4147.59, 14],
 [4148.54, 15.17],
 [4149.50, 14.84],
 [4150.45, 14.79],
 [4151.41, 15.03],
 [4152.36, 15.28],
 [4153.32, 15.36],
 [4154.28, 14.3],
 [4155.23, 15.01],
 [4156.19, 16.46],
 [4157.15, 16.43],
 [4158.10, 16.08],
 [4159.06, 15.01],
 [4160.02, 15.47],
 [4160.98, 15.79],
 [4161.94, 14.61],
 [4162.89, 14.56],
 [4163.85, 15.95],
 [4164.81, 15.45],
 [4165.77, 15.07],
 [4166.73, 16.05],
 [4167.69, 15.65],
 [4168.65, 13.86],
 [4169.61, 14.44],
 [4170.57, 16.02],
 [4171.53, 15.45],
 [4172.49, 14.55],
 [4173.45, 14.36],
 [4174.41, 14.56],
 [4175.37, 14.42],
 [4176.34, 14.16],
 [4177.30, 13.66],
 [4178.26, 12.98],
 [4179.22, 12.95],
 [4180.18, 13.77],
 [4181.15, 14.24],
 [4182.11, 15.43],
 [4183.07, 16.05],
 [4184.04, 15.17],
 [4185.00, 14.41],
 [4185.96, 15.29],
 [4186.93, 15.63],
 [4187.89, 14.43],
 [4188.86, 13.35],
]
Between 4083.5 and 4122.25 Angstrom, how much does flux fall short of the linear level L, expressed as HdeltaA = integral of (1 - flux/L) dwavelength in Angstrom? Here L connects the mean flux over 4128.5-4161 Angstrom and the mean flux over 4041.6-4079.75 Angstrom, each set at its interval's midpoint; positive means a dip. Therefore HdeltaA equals 5.3 Angstrom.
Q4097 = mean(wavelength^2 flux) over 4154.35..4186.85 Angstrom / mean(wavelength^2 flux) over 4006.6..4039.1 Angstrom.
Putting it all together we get 1.03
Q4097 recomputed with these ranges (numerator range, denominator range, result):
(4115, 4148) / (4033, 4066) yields 0.93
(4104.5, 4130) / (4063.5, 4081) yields 0.87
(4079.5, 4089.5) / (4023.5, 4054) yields 1.01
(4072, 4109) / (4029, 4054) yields 0.90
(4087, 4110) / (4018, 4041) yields 0.83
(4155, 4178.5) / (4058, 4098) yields 1.04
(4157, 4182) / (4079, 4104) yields 1.12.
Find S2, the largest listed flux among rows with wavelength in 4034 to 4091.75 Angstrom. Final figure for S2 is 17.63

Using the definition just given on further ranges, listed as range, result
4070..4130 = 16.99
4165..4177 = 16.05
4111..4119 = 13.5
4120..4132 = 15.47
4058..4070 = 17.19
